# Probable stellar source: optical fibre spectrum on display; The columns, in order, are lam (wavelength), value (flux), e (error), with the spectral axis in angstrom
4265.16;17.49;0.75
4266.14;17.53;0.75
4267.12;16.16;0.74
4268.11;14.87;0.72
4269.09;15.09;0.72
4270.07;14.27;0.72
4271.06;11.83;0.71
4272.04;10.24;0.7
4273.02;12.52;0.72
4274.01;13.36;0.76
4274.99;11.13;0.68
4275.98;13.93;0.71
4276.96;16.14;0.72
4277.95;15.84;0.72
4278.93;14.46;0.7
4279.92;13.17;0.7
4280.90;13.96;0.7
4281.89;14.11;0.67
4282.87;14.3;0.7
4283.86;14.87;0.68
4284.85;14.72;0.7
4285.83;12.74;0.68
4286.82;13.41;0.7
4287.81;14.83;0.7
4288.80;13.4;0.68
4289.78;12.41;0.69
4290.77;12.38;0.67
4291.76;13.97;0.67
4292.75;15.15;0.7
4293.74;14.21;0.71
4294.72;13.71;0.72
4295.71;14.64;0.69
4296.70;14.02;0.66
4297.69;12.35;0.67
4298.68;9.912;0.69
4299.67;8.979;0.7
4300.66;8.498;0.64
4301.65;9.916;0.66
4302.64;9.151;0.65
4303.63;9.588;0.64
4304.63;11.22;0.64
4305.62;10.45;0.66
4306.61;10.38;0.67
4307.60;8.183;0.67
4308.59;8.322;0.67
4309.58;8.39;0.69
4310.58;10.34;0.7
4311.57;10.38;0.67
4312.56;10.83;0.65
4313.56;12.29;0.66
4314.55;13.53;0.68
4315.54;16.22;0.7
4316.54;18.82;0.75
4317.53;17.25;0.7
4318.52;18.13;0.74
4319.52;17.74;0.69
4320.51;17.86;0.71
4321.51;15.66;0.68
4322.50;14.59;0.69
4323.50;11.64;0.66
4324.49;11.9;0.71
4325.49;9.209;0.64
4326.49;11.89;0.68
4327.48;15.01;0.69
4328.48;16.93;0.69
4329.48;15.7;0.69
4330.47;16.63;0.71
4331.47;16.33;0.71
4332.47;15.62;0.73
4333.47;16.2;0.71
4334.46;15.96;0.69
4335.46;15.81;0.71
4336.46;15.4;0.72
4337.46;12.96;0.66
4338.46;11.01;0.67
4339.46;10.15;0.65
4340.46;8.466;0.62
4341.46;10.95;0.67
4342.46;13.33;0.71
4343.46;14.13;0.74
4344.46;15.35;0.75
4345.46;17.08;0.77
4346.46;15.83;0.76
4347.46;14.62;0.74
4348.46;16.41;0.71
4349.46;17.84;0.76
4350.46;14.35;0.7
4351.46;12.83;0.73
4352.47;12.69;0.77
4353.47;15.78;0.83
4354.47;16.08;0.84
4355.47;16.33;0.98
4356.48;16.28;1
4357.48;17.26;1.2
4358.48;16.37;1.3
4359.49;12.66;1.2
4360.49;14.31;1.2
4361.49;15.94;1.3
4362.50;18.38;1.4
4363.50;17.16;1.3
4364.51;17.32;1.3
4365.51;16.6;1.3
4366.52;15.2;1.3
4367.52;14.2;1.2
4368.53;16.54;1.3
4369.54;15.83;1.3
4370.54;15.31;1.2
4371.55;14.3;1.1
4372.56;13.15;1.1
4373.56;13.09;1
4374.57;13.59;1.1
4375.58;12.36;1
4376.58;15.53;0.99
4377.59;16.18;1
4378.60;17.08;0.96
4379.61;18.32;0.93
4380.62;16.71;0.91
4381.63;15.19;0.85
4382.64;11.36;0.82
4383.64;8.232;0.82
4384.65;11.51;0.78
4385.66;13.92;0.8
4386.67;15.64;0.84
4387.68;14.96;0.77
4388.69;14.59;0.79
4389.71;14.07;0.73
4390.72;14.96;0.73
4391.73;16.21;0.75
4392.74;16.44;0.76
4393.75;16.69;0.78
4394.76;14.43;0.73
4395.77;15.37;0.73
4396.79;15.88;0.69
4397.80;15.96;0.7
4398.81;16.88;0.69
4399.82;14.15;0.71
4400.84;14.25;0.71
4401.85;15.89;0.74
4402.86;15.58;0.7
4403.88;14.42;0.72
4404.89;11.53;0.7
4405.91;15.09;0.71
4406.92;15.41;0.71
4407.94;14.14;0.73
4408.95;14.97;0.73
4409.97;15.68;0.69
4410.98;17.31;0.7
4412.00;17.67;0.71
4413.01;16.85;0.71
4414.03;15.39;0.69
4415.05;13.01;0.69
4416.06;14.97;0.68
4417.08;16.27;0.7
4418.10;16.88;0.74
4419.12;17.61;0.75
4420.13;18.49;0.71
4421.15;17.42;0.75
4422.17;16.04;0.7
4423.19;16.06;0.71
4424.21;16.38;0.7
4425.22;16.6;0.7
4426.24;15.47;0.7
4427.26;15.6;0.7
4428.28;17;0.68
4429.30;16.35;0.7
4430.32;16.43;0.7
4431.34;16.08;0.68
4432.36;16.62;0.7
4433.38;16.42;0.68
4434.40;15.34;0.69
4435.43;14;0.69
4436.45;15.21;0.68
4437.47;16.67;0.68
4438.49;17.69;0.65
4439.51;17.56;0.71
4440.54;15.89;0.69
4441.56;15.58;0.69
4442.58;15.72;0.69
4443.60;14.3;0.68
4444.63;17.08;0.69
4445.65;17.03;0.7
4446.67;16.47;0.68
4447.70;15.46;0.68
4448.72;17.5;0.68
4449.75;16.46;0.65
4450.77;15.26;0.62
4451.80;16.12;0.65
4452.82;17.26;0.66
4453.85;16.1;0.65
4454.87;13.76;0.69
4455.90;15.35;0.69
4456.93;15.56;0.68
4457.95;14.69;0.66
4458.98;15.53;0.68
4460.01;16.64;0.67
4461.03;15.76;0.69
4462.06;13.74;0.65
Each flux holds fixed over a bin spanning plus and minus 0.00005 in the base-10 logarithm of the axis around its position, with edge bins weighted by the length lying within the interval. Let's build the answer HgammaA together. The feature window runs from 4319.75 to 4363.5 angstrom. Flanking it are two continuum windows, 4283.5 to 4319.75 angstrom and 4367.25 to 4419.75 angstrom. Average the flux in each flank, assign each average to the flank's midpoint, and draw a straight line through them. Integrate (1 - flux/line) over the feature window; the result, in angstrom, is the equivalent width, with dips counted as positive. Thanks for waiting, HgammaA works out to -3.4 angstrom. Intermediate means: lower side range 12.5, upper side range 15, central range 14.7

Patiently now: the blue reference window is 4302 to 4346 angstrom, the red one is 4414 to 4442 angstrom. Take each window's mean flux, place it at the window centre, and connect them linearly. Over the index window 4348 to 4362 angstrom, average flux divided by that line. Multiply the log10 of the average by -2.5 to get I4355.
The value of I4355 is -0.09 mag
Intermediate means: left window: 13.3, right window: 16.2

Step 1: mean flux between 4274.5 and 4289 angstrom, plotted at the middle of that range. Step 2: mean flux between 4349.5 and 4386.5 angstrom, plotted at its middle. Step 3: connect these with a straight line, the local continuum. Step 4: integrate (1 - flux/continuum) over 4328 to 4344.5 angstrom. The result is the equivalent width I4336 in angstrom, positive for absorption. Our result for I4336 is 0.6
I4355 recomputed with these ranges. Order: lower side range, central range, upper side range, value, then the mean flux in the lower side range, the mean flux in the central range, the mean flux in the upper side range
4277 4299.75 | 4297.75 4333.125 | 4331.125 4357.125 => 0.11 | 13.7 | 12.8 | 14.5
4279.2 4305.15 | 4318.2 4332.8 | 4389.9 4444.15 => -0.11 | 12.7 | 14.9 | 15.8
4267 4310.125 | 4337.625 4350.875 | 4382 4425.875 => 0.01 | 12.6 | 13.8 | 15.2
